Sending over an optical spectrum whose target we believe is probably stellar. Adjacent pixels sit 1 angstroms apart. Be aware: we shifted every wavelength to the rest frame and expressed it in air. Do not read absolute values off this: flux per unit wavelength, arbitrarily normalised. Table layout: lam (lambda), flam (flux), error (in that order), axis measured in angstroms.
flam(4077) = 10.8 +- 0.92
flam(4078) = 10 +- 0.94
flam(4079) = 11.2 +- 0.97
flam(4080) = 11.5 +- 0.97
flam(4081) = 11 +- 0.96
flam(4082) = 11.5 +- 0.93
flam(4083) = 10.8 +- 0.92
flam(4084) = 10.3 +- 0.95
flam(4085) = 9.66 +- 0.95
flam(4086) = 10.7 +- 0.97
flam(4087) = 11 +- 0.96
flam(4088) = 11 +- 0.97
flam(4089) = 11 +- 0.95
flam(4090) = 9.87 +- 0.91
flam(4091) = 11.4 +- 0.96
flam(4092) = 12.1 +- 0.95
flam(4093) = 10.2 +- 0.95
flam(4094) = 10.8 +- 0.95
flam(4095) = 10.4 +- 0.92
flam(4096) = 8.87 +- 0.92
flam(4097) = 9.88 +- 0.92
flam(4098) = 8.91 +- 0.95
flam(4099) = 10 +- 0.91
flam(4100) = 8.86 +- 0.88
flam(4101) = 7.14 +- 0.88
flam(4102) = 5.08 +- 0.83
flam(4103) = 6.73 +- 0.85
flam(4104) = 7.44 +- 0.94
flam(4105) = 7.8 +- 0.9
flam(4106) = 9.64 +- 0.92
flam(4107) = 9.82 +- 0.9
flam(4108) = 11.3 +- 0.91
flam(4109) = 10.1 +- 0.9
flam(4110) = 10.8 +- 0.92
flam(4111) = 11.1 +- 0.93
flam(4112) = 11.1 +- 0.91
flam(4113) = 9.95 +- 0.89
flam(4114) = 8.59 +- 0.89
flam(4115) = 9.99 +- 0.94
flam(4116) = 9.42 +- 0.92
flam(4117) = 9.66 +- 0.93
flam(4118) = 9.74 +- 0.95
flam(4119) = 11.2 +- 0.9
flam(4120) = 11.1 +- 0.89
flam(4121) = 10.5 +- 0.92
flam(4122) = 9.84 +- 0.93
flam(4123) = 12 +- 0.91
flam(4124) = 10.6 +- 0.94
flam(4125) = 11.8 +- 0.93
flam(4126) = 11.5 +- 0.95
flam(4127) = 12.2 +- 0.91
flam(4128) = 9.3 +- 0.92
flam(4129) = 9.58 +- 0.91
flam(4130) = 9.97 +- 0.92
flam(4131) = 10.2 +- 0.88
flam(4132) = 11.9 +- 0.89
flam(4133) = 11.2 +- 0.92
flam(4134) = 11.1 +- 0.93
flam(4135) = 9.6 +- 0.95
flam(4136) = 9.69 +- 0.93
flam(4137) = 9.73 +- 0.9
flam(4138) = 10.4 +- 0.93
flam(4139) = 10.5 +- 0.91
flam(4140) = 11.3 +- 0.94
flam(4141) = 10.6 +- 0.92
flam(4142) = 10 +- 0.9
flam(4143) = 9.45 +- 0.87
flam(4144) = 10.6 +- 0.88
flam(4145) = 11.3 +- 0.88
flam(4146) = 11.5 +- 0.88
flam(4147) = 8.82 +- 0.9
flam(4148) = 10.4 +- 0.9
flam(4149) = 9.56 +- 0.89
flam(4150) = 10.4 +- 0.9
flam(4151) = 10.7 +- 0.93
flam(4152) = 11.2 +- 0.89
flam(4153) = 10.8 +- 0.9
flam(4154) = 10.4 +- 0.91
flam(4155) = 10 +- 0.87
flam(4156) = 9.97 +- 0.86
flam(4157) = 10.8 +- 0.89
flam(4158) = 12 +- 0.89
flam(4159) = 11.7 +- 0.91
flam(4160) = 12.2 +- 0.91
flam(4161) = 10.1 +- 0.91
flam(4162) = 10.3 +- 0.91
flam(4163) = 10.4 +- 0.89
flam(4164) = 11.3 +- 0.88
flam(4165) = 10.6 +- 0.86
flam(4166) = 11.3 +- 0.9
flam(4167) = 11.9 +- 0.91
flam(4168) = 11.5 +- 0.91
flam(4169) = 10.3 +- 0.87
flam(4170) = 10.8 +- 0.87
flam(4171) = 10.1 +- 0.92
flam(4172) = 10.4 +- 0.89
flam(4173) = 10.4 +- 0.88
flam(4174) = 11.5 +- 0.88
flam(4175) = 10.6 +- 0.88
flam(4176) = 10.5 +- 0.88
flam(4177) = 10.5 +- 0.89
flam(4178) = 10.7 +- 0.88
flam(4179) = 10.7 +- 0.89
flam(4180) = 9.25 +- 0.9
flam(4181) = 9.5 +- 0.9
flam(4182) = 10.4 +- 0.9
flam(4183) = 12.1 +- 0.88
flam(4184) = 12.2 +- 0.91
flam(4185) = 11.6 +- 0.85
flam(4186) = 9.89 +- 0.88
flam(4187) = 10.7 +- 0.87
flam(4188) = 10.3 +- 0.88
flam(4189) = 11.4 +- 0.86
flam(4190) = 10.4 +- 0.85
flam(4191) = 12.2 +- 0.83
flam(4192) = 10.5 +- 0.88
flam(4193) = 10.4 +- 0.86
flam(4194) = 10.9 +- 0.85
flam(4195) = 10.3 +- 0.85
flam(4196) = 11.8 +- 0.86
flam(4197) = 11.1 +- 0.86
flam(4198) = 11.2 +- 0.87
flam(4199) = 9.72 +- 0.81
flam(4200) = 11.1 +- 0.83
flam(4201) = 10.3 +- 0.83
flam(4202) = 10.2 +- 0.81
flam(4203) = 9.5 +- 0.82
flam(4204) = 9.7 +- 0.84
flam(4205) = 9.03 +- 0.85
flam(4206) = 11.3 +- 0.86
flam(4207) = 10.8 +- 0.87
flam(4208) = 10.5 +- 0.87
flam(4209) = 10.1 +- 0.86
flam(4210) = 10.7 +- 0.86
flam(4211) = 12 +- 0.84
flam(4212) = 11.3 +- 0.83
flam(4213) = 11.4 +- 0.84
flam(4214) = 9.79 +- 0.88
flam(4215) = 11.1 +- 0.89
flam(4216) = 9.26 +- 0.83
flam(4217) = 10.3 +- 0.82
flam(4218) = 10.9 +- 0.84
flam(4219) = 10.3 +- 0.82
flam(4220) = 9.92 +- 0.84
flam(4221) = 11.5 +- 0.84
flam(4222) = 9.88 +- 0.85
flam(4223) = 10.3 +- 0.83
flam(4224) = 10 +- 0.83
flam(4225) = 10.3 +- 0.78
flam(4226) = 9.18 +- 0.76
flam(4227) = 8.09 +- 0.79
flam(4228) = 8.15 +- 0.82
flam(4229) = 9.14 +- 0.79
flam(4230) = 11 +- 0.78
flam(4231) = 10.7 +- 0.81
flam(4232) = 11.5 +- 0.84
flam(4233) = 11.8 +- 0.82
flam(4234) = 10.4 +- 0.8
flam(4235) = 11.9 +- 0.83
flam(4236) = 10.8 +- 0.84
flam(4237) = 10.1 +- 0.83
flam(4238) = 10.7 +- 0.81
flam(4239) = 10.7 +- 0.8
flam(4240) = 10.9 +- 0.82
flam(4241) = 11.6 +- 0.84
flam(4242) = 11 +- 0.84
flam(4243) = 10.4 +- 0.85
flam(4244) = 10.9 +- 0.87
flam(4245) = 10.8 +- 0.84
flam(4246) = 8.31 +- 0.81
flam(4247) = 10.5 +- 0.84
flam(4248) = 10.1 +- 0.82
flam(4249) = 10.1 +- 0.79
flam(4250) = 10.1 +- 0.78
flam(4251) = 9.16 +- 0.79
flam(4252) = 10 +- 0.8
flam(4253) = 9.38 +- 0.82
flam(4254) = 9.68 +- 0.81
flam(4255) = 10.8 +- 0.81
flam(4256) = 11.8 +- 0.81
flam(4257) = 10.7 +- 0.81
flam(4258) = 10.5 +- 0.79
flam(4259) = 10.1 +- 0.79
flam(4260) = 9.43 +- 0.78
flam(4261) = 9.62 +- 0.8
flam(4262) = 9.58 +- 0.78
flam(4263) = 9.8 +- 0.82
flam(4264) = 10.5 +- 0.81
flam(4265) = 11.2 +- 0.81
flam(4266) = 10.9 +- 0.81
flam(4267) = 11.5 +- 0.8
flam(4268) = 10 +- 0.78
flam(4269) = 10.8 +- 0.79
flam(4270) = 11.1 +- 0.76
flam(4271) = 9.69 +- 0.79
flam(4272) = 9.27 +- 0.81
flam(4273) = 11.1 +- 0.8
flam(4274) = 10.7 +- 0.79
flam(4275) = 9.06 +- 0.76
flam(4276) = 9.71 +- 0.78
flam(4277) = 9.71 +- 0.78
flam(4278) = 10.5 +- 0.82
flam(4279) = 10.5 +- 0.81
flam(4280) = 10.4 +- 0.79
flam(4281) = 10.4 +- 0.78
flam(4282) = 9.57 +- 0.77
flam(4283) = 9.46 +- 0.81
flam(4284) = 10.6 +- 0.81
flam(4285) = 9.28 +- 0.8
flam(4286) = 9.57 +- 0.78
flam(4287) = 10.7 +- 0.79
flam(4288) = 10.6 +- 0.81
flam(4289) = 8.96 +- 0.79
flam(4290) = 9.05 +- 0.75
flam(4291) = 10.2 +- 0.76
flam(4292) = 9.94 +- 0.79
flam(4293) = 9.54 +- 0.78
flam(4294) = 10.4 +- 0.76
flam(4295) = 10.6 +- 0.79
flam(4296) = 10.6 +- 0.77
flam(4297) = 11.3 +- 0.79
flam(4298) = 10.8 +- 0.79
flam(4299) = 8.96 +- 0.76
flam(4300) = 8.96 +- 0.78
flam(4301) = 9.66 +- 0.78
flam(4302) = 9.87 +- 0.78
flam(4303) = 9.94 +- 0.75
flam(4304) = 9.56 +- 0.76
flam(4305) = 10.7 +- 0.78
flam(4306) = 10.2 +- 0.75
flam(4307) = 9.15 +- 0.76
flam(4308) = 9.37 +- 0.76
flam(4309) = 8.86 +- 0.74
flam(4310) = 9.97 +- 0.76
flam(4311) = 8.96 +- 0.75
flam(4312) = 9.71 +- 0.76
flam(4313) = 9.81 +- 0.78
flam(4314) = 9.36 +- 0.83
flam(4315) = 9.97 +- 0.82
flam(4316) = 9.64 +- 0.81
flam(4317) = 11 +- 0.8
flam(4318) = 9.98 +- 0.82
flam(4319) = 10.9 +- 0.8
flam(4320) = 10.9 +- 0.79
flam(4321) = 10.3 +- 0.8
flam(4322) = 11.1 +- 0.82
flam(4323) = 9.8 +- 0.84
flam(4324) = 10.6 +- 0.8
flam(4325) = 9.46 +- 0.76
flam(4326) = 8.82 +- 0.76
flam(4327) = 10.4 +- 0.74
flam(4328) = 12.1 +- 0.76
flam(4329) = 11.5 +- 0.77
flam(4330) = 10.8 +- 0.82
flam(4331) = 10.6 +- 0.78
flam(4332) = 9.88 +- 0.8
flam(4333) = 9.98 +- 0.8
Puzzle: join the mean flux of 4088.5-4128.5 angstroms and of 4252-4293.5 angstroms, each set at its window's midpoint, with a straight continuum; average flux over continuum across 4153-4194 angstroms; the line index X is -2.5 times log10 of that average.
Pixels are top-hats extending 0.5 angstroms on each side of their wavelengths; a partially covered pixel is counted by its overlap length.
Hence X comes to -0.08 mag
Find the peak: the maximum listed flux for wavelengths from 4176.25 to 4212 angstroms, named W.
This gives 12.2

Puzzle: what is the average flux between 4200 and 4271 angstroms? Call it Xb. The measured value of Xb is 10.4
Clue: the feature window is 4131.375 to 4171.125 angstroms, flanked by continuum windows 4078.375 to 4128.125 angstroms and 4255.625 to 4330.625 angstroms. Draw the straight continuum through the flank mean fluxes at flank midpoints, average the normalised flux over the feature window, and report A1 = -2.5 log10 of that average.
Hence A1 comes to -0.055 mag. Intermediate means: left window 10.1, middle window 10.7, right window 10.1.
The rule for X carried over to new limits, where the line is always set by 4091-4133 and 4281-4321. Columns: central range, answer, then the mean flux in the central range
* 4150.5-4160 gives -0.10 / 10.9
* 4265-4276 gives -0.05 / 10.4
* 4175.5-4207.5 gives -0.07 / 10.6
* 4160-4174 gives -0.09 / 10.8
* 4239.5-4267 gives -0.04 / 10.3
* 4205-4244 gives -0.06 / 10.5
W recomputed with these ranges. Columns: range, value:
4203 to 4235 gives 12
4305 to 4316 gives 10.7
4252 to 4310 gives 11.8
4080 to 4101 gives 12.1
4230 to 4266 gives 11.9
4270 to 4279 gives 11.1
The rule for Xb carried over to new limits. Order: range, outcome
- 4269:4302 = 10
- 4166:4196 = 10.8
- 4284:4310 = 9.89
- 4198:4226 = 10.4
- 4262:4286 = 10.2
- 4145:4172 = 10.7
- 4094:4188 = 10.3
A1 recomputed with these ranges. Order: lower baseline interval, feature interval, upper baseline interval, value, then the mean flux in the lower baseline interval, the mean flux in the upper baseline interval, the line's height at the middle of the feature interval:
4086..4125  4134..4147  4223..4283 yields -0.04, 9.9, 10.3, 9.99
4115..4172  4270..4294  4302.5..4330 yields 0.02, 10.6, 10.1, 10.2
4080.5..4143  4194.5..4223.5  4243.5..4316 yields -0.05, 10.1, 10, 10.1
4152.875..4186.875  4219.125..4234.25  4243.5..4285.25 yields 0.03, 10.8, 10.2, 10.4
